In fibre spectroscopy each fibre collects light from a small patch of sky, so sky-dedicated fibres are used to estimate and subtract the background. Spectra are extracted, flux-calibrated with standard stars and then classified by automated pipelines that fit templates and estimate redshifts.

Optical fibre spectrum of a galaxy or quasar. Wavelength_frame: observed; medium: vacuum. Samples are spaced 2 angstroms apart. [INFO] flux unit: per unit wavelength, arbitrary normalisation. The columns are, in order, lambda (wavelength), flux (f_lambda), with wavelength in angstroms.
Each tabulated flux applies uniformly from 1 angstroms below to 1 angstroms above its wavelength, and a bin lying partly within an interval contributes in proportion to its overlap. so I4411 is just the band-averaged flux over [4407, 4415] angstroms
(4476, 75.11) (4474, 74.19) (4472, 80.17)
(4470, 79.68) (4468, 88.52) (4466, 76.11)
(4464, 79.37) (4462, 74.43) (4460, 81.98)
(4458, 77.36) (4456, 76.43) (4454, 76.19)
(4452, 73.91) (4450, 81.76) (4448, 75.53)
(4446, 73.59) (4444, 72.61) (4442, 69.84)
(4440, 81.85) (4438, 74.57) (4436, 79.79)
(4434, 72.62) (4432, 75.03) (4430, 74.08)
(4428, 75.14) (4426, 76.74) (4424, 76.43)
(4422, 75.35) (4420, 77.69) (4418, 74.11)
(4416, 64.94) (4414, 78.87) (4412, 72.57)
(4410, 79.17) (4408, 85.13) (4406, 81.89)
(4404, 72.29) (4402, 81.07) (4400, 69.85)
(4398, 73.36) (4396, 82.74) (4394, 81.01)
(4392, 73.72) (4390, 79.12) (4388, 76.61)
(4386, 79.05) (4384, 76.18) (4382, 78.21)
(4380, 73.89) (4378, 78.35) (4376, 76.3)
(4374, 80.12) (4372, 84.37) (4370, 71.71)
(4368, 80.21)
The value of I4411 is 78.9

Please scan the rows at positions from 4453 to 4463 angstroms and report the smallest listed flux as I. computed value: 74.43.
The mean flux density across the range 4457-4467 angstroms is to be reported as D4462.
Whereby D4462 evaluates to 77.9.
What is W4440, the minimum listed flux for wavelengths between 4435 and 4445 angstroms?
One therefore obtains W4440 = 69.84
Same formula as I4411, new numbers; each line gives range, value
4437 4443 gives 75.4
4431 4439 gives 75.5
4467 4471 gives 84.1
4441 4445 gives 71.2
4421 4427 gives 76.2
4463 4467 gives 77.7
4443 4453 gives 75.5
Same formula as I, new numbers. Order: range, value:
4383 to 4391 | 76.18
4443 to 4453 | 72.61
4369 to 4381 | 71.71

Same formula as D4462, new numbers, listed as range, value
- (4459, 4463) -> 78.2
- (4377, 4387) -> 77.1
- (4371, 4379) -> 79.8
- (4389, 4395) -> 78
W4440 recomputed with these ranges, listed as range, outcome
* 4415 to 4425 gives 64.94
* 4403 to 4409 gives 72.29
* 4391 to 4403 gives 69.85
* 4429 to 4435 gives 72.62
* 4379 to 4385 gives 73.89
